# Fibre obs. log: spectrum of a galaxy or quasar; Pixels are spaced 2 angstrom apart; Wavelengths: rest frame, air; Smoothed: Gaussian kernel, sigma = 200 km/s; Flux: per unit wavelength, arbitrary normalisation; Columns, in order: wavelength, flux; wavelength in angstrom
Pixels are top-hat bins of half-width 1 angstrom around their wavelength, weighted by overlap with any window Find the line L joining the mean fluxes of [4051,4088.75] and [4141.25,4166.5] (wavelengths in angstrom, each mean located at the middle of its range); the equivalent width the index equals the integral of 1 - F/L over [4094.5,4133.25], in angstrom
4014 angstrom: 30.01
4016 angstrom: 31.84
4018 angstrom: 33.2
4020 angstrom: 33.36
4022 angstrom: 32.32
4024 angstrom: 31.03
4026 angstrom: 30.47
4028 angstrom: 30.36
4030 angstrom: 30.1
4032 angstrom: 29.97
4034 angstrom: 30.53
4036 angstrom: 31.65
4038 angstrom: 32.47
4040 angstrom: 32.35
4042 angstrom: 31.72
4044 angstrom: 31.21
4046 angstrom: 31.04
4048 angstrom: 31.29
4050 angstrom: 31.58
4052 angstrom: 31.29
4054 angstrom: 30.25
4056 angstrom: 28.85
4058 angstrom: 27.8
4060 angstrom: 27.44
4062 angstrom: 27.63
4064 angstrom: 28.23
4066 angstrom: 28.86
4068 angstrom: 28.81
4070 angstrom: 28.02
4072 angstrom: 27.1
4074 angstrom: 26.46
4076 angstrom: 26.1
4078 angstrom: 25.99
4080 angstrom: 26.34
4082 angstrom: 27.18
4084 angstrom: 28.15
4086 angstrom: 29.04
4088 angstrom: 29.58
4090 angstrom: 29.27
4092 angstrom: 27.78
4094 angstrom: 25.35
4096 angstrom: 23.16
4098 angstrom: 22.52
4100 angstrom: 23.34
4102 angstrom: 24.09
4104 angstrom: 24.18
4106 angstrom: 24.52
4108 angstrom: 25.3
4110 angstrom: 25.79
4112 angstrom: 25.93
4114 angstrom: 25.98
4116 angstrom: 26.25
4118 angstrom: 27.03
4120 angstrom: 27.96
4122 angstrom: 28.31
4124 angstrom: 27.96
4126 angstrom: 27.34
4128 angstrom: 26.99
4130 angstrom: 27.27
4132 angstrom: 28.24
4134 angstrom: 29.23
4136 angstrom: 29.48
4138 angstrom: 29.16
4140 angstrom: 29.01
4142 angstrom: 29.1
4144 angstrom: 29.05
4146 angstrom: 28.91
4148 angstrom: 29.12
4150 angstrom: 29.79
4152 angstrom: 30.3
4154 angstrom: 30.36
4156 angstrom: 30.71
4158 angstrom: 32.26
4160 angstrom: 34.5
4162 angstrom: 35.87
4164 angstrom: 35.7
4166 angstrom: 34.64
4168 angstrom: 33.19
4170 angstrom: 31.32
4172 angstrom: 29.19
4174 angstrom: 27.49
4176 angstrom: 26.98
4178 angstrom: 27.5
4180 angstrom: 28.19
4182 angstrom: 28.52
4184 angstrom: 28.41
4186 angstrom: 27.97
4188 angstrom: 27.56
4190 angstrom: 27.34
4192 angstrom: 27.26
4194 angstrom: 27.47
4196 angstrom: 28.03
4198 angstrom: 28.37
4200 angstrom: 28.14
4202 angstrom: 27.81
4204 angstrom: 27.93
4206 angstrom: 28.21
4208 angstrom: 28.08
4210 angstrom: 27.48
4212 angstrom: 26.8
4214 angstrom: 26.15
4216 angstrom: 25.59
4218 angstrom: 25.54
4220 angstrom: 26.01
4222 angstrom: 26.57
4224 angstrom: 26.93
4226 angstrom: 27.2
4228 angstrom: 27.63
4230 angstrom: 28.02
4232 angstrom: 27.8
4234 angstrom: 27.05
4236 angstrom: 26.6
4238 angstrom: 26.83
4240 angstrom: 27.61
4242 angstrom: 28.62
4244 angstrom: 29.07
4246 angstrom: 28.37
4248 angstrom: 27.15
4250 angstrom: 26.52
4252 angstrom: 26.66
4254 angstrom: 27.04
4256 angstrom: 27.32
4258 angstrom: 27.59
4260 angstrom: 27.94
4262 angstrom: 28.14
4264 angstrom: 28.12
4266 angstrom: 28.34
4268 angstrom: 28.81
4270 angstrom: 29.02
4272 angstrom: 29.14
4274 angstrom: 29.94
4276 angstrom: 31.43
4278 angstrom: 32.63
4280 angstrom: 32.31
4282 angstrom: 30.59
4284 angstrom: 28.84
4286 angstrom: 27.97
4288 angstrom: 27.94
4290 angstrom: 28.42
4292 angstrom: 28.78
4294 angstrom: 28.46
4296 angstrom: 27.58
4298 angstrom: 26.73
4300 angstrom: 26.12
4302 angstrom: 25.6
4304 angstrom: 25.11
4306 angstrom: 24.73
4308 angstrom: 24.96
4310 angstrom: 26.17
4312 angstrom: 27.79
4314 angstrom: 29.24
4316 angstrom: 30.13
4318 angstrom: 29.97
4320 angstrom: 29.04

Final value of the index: 5.2 angstrom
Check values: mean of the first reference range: 28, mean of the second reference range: 31.5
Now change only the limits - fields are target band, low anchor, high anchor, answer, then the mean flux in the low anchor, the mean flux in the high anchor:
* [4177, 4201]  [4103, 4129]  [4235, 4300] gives -0.4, 26.4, 28.4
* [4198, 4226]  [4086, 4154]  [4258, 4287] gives 1.5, 27.3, 29.4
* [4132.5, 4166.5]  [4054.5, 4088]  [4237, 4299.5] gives -3.5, 27.7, 28.5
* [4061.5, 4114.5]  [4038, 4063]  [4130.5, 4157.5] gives 6.2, 30.3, 29.4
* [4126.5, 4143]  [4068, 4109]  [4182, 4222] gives -1.1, 26.2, 27.4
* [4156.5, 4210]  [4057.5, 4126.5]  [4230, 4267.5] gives -4.5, 26.7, 27.6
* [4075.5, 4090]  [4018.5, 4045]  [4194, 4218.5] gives 1.2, 31.4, 27.4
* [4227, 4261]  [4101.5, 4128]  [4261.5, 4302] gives 0.9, 26.3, 28.9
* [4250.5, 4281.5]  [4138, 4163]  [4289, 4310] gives -1.6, 30.7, 26.6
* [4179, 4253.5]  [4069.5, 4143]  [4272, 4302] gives 1.9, 26.9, 29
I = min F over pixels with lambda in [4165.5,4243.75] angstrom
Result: 25.54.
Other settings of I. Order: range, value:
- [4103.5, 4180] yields 24.18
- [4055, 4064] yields 27.44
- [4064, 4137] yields 22.52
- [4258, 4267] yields 27.59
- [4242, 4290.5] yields 26.52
